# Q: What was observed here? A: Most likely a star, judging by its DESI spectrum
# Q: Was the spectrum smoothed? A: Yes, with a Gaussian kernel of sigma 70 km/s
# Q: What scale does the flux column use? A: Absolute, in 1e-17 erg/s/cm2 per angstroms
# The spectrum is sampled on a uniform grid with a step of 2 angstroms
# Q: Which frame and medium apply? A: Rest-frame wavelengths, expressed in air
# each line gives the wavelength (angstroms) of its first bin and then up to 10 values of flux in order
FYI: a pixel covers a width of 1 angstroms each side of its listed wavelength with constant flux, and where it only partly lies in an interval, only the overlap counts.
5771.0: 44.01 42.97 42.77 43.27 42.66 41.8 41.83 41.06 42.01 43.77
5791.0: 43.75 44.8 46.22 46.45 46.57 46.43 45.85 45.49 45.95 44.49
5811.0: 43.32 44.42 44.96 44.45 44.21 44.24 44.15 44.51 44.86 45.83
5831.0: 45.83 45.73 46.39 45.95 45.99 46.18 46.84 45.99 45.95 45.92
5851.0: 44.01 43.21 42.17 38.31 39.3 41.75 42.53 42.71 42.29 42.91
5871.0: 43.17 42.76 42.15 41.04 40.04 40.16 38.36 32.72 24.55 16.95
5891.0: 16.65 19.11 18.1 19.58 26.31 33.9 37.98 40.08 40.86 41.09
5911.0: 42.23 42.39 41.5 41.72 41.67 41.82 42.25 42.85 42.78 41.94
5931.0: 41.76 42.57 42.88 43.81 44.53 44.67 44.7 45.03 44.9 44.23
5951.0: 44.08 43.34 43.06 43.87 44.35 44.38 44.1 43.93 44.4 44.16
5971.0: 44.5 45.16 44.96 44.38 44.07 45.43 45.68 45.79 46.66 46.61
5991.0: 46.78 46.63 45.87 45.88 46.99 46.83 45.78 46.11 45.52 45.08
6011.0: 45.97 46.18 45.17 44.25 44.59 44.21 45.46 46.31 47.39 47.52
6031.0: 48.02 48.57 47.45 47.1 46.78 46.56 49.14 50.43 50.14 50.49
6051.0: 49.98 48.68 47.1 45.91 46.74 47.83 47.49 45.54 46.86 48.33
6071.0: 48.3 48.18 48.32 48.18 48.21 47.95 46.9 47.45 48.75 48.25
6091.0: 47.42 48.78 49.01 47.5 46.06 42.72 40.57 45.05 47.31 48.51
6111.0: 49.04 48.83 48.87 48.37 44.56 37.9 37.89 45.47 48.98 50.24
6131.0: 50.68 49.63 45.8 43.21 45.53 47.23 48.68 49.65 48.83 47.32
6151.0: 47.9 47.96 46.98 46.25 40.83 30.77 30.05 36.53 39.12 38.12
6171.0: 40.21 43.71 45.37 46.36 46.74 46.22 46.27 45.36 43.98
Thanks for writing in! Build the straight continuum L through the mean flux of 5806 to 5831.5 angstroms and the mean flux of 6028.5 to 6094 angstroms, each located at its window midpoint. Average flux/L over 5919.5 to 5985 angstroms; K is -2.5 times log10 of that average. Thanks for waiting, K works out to 0.062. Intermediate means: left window 44.7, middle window 43.9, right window 48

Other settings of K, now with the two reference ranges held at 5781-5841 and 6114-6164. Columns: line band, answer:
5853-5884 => 0.088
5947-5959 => 0.027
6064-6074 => -0.055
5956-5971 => 0.019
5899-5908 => 0.213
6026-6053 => -0.078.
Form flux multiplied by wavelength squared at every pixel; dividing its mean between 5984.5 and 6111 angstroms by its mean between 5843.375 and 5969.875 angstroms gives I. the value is 1.2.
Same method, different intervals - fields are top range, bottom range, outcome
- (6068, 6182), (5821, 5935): 1.25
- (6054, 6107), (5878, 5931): 1.42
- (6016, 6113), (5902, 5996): 1.13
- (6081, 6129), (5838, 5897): 1.32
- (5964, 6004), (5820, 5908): 1.22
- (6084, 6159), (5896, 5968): 1.20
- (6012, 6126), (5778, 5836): 1.15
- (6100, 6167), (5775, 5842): 1.12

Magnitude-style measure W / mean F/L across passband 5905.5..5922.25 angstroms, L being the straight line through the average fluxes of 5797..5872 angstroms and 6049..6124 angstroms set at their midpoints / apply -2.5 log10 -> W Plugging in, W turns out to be 0.09 mag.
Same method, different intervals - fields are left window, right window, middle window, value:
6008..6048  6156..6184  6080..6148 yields -0.08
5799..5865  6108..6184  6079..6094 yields -0.07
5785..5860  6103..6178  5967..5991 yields -0.01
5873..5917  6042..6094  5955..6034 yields -0.09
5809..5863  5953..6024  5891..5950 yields 0.16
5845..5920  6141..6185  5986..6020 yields -0.15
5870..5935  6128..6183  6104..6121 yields -0.09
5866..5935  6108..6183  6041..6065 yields -0.16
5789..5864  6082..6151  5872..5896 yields 0.40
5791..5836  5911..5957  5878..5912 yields 0.37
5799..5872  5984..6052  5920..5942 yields 0.07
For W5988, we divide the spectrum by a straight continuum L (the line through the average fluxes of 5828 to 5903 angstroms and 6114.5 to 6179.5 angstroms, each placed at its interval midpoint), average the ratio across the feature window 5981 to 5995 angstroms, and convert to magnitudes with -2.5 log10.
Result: -0.131 mag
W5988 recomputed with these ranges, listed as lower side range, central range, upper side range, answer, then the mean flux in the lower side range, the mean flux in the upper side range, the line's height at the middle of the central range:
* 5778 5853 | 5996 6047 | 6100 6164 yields -0.034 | 44.8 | 45.4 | 45.2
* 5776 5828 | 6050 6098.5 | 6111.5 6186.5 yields -0.075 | 44.3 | 44.7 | 44.6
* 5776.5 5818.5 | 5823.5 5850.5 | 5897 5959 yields -0.057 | 44.3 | 41.5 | 43.4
